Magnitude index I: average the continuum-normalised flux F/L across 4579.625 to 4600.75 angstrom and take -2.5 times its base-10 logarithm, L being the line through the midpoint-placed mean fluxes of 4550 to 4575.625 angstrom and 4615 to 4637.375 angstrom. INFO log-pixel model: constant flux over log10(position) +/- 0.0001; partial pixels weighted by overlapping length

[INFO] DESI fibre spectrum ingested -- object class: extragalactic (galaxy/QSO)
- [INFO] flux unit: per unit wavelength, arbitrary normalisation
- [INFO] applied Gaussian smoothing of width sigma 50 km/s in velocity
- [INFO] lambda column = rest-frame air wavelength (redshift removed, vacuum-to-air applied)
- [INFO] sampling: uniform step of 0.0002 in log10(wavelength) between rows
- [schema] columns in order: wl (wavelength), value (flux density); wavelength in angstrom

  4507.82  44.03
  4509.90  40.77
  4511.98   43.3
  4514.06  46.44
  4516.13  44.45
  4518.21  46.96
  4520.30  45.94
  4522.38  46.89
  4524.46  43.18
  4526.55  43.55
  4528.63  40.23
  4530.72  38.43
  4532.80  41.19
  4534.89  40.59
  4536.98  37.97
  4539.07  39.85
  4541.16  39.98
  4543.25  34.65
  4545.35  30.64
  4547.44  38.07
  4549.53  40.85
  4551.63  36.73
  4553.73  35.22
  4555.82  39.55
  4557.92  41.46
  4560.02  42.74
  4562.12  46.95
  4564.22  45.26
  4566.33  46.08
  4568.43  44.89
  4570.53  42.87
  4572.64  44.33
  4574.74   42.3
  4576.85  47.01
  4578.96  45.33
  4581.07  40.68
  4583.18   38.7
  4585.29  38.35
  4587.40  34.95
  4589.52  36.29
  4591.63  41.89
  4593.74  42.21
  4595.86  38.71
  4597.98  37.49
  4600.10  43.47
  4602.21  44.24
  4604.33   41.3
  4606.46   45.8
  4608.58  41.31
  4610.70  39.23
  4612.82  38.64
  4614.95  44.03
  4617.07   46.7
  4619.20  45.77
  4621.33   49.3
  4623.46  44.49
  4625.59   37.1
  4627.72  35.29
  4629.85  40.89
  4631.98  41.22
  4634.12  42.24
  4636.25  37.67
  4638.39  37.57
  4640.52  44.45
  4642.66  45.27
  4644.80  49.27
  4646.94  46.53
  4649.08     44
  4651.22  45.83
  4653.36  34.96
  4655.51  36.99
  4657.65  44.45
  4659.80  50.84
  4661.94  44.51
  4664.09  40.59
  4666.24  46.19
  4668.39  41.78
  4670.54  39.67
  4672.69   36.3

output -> 0.08 mag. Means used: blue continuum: 42.3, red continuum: 42.1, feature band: 39.3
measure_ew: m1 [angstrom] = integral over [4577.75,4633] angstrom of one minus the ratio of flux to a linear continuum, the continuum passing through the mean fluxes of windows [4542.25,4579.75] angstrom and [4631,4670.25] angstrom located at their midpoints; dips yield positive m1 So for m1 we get 1.12 angstrom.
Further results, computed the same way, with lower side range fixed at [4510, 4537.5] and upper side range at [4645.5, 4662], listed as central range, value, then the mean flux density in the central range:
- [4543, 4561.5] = 2.2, 38.1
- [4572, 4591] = 1.1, 40.8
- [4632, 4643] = 0.6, 41.2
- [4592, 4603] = 0.5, 41.2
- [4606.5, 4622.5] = -0.1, 43.7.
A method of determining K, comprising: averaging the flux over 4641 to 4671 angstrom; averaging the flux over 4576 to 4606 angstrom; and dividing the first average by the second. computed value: 1.07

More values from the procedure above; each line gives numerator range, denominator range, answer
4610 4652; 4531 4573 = 1.06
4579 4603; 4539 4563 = 1.03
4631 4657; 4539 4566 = 1.07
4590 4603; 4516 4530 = 0.93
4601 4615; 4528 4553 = 1.10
